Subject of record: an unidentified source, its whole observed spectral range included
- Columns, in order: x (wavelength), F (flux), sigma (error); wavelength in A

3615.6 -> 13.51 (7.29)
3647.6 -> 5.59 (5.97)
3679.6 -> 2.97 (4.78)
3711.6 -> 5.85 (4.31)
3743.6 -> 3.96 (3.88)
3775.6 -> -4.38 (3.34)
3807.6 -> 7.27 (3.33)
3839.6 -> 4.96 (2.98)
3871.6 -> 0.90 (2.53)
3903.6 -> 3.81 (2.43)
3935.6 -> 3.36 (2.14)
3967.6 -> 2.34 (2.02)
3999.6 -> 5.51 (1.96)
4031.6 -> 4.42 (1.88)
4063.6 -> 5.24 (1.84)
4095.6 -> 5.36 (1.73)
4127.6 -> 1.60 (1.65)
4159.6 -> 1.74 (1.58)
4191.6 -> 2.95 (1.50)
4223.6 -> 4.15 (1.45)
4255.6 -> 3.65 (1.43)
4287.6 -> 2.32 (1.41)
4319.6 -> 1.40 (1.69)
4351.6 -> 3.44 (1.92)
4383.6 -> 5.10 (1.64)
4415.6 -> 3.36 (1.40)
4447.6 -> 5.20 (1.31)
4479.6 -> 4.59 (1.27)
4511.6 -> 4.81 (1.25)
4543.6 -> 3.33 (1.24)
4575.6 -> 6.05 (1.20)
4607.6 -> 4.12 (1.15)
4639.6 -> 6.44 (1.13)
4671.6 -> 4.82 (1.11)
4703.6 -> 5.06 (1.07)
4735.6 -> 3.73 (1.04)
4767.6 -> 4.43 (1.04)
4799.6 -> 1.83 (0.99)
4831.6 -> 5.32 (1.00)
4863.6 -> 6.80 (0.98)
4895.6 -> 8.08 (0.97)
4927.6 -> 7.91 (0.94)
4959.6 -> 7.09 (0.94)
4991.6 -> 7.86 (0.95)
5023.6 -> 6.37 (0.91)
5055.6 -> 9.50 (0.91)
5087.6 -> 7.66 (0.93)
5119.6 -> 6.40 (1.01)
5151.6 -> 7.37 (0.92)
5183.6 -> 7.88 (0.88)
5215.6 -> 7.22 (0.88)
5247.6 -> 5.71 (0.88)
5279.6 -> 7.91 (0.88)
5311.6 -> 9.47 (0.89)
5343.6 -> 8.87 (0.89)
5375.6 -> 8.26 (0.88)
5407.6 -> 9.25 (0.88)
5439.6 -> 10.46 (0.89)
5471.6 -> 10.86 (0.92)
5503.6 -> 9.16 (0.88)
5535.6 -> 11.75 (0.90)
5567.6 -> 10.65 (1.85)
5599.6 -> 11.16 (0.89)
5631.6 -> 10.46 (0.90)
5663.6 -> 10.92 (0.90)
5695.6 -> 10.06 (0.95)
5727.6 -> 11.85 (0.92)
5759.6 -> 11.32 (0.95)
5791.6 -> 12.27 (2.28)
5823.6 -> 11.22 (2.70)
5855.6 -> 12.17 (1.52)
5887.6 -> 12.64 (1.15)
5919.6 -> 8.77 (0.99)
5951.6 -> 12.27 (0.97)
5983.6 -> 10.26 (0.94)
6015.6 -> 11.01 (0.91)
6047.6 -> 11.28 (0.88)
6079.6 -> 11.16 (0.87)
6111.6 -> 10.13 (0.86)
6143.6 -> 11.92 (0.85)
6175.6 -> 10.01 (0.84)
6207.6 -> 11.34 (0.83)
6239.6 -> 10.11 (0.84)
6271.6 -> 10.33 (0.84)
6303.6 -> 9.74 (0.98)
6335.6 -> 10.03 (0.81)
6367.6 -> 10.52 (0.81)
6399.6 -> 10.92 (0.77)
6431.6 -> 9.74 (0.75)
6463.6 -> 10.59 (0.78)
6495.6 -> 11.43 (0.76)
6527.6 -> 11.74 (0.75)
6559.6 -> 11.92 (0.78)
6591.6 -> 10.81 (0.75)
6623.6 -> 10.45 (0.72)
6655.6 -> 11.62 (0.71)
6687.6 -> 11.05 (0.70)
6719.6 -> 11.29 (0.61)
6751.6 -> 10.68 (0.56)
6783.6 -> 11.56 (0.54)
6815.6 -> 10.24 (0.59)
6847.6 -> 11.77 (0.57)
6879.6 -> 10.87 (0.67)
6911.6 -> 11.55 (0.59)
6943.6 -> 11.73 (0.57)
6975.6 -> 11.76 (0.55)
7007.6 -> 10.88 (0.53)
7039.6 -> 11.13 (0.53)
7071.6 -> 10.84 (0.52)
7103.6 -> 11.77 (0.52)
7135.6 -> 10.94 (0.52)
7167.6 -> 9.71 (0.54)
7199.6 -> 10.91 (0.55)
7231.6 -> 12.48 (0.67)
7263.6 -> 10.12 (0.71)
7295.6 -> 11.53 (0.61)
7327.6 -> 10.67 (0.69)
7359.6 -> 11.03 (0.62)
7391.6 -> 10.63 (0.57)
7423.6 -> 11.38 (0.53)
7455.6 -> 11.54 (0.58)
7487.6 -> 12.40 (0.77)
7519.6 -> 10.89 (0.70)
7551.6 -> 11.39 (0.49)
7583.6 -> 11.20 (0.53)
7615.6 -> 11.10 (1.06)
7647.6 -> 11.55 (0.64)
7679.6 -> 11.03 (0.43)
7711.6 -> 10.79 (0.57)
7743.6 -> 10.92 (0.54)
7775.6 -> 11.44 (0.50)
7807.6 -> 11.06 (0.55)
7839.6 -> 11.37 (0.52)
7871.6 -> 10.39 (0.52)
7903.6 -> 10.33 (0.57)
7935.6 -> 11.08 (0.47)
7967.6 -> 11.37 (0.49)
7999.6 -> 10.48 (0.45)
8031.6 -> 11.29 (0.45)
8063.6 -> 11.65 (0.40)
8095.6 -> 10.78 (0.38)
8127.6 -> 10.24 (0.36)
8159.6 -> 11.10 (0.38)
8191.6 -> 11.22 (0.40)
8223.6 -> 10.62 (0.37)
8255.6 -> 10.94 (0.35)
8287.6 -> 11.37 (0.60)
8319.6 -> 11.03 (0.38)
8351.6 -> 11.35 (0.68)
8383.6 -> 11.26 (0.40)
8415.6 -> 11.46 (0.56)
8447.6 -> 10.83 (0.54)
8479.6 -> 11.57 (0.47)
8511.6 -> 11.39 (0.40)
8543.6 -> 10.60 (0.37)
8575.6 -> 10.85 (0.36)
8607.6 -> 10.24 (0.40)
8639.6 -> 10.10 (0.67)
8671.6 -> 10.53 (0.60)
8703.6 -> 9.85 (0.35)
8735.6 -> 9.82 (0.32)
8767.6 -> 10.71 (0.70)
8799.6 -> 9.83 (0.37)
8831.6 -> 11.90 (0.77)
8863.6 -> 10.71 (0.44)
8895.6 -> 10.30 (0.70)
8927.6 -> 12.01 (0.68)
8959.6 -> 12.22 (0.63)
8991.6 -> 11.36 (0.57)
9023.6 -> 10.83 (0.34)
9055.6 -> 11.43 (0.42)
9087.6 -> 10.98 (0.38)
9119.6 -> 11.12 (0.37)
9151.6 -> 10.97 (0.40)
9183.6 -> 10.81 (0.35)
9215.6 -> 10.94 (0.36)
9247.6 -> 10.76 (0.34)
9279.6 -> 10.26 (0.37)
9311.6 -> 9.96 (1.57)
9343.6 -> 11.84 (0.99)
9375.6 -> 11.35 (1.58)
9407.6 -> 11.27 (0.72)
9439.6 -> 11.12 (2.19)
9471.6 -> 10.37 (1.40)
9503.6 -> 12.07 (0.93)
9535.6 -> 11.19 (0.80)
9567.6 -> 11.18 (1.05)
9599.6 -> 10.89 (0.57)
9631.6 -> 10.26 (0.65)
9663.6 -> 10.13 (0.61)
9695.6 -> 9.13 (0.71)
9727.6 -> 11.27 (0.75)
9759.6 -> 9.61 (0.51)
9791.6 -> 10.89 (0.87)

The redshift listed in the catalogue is 0.22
